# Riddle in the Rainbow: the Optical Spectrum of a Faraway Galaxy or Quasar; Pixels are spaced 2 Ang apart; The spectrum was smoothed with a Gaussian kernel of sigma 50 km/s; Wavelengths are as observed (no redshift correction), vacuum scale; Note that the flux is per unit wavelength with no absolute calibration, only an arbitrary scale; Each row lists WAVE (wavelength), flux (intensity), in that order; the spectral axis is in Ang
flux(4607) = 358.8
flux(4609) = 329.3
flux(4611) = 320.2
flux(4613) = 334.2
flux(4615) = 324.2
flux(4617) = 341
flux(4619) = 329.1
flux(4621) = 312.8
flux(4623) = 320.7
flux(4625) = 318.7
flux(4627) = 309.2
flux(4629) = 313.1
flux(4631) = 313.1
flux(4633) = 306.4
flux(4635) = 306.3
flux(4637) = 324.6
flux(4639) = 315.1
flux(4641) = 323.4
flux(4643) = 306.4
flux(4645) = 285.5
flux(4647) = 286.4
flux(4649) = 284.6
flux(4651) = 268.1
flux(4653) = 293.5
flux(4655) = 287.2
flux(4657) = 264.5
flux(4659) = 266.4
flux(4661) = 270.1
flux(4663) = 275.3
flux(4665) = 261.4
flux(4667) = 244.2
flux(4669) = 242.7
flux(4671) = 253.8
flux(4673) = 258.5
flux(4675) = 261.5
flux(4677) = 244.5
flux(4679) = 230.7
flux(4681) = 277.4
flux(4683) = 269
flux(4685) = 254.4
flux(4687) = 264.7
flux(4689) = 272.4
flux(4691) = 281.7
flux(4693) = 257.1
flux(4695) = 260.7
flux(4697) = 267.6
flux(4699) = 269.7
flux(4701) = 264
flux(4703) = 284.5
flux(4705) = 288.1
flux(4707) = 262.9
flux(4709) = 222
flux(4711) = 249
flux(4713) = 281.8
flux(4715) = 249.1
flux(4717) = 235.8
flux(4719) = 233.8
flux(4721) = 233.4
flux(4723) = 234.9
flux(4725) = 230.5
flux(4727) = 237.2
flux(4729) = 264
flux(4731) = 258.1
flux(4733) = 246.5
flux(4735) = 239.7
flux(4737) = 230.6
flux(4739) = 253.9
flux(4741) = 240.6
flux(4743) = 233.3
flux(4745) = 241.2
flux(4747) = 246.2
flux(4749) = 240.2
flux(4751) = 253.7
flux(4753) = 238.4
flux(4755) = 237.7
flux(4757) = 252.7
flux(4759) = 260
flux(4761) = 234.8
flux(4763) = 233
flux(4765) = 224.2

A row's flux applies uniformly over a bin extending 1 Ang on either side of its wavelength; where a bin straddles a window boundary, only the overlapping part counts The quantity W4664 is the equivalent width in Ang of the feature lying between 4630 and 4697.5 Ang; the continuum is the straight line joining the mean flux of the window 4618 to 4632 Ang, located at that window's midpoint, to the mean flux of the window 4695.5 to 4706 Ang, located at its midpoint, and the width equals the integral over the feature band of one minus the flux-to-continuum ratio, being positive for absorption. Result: 4.40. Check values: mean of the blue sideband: 317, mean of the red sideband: 274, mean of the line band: 276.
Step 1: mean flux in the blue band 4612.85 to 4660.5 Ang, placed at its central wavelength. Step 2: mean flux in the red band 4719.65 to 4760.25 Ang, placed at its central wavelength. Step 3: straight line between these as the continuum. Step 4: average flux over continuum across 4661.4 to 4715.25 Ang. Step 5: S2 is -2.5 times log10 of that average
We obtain 0.05 mag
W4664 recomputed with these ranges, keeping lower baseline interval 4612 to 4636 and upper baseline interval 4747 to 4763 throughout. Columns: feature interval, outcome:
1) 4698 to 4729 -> 1.9 Ang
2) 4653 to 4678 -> 2.8 Ang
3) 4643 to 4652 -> 0.6 Ang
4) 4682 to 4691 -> 0.5 Ang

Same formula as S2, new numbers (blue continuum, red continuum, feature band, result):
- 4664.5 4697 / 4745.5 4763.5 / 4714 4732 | 0.038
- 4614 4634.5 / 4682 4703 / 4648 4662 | 0.072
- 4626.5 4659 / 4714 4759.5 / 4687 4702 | 0.001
